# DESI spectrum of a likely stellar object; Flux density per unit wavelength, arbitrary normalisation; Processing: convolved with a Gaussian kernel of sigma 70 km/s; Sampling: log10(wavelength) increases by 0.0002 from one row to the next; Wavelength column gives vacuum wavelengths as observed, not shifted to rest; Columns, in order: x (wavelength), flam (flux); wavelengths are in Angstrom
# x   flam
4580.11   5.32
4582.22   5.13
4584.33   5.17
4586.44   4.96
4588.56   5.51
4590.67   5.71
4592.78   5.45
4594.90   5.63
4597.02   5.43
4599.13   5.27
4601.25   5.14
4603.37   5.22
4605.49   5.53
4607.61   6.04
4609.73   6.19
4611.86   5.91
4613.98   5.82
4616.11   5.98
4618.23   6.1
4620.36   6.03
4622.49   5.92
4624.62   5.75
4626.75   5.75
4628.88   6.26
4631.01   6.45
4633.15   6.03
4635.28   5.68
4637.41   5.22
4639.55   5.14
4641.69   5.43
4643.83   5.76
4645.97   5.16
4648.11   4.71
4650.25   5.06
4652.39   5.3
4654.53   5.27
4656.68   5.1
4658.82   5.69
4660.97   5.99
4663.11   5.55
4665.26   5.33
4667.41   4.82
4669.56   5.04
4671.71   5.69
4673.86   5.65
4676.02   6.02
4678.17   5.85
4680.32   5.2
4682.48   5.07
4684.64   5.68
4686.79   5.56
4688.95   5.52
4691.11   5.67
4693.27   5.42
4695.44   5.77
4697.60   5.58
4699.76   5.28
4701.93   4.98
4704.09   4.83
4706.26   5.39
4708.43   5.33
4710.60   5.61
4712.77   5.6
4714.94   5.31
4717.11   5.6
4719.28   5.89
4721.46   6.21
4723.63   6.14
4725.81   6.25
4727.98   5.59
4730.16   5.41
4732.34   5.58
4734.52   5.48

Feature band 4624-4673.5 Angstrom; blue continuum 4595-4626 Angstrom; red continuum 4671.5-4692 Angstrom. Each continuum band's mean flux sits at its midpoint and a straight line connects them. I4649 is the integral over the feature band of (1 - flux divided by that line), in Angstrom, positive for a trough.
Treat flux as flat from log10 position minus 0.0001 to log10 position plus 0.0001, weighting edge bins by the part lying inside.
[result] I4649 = 1.50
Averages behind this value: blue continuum 5.74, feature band 5.49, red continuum 5.59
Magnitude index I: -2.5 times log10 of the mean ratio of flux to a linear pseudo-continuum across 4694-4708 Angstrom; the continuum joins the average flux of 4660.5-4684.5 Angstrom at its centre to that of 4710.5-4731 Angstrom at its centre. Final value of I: 0.07 mag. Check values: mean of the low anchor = 5.47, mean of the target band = 5.31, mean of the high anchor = 5.77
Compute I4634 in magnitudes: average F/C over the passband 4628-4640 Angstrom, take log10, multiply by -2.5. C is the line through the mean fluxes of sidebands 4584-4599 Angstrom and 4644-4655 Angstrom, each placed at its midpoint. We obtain -0.12 mag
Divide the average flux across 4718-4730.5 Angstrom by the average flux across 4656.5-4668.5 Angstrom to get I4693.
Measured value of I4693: 1.1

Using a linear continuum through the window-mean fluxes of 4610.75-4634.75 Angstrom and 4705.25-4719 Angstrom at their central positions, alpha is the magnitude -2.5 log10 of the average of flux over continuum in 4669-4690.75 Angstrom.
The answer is 0.03 mag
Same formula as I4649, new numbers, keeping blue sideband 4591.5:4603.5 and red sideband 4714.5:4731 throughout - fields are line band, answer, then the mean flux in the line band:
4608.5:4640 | -2.5 Angstrom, 5.9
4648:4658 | 0.8 Angstrom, 5.14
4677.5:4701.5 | 0.9 Angstrom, 5.49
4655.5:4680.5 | 0.6 Angstrom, 5.5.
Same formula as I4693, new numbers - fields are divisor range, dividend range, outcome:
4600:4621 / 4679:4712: 0.93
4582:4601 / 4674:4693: 1.04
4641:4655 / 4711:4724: 1.10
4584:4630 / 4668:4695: 0.97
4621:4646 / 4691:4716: 0.94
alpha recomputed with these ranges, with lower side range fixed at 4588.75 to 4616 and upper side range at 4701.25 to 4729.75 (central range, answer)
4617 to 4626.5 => -0.06 mag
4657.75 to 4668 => 0.02 mag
